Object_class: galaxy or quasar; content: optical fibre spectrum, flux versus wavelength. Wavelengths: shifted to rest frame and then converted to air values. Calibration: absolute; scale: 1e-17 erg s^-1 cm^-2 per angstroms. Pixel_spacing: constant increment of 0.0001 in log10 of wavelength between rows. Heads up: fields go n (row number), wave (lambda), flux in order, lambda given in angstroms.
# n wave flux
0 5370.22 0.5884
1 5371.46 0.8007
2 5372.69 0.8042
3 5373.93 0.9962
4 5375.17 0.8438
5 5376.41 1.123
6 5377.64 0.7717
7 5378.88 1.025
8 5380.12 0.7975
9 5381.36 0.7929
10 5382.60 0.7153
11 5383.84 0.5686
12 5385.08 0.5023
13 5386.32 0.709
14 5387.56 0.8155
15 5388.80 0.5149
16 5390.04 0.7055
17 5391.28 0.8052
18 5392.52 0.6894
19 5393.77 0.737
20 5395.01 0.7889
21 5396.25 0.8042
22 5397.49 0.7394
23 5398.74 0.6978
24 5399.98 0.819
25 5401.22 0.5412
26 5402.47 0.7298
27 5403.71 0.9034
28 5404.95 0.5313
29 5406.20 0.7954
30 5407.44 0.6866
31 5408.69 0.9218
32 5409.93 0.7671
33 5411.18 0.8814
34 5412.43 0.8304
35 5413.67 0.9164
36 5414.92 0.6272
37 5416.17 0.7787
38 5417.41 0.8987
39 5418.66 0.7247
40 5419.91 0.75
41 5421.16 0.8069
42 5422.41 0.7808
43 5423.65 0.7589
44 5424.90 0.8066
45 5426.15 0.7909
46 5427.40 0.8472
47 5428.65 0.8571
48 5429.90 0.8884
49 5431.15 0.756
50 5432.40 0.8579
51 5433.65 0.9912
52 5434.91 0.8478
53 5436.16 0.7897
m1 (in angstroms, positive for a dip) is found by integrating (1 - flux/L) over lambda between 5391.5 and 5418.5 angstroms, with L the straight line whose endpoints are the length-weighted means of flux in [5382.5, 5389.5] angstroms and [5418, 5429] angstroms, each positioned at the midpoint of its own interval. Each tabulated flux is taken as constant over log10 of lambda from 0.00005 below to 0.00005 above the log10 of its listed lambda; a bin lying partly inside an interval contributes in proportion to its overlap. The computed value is -2.0 angstroms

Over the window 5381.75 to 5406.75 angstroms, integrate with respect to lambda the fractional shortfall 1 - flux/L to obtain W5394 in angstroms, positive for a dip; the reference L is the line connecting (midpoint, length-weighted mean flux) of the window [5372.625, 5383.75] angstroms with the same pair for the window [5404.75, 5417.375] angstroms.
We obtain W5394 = 3.6 angstroms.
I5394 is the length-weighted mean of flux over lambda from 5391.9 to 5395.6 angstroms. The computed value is 0.737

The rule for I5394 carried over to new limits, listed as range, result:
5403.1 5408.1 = 0.73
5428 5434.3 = 0.869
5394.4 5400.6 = 0.77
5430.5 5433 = 0.808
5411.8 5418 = 0.81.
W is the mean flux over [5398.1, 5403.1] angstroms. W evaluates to 0.697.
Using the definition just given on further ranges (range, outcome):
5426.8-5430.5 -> 0.864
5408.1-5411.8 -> 0.856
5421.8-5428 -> 0.798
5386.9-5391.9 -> 0.711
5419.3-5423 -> 0.779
